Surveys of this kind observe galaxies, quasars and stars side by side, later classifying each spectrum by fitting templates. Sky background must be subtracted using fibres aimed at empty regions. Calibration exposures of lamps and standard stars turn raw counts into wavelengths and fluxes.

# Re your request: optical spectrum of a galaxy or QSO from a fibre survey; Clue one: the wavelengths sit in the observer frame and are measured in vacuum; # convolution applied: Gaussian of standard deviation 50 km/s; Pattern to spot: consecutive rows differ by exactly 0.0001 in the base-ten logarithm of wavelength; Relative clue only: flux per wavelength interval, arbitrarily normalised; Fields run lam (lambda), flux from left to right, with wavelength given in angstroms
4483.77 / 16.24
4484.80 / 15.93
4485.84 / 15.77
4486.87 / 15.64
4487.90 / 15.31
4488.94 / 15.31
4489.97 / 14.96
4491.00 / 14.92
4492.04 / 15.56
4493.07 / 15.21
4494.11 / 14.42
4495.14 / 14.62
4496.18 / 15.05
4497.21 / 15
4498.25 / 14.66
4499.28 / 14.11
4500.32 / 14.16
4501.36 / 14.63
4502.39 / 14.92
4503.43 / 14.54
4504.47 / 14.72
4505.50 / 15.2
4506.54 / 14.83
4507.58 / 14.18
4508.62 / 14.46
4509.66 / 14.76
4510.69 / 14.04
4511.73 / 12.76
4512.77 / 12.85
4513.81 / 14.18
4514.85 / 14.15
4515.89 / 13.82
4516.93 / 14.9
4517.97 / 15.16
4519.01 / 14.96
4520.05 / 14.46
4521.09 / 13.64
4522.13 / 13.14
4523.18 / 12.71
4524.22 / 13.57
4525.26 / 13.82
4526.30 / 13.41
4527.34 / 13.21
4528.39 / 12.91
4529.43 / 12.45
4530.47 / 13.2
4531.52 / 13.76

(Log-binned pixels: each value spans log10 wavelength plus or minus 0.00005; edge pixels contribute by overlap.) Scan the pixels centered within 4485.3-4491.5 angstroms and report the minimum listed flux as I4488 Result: 14.92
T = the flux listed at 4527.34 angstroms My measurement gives 13.21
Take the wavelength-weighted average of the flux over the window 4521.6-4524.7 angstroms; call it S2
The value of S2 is 13.1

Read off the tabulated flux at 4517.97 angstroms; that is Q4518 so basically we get 15.16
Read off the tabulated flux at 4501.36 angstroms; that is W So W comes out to 14.63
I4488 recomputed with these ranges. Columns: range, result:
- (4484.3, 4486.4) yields 15.77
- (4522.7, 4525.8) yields 12.71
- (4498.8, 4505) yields 14.11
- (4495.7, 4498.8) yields 14.66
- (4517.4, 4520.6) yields 14.46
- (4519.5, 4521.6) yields 13.64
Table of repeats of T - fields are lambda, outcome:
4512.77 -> 12.85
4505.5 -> 15.2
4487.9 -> 15.31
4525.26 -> 13.82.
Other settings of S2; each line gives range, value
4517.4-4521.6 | 14.6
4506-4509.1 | 14.5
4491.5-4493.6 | 15.3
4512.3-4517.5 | 14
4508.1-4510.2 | 14.6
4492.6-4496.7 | 14.8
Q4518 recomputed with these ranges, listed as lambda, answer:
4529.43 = 12.45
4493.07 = 15.21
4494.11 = 14.42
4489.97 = 14.96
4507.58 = 14.18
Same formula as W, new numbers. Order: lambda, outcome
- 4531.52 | 13.76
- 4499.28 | 14.11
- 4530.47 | 13.2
